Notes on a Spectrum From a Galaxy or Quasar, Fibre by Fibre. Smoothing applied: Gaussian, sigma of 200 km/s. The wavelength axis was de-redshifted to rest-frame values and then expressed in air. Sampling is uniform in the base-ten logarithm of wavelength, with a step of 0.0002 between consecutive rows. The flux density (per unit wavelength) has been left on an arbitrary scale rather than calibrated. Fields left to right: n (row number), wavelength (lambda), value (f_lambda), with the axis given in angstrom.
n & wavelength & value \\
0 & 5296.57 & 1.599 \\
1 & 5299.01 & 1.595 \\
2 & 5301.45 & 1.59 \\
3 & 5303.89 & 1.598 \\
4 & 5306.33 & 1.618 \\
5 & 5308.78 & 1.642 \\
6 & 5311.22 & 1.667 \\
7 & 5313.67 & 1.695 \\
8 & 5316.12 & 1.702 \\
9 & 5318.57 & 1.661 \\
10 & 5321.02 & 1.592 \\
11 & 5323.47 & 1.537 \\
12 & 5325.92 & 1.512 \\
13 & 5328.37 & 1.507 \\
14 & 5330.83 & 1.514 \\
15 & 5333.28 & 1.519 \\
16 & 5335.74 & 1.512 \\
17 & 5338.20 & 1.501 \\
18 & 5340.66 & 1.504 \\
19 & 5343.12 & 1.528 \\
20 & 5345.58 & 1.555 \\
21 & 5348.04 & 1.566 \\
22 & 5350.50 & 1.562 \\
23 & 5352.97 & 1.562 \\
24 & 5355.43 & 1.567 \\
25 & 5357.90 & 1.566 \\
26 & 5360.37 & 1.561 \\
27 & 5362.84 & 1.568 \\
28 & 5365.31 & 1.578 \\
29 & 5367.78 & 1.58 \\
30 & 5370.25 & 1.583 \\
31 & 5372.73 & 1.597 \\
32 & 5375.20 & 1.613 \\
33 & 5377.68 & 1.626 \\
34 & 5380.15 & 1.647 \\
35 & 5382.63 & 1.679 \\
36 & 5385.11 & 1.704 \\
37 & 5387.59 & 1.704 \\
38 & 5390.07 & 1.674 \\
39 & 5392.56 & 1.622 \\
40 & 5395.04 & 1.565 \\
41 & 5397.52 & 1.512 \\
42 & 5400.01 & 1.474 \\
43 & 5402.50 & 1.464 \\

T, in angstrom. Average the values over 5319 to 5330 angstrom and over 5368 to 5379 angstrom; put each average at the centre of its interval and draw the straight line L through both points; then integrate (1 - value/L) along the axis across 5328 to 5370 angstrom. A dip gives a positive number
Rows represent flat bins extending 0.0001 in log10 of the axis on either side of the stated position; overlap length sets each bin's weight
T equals 0.8 angstrom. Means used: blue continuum 1.55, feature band 1.55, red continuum 1.6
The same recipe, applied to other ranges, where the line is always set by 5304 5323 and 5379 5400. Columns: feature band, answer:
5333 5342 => 0.7 angstrom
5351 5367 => 0.7 angstrom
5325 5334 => 0.7 angstrom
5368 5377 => 0.2 angstrom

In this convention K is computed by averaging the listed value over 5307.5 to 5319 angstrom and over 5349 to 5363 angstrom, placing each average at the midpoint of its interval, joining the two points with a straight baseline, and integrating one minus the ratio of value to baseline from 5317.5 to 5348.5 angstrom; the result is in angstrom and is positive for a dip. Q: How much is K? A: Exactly 1.6 angstrom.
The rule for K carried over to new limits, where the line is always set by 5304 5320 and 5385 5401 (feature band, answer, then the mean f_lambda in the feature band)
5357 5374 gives 0.5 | 1.58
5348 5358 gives 0.4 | 1.56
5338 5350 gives 0.7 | 1.54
